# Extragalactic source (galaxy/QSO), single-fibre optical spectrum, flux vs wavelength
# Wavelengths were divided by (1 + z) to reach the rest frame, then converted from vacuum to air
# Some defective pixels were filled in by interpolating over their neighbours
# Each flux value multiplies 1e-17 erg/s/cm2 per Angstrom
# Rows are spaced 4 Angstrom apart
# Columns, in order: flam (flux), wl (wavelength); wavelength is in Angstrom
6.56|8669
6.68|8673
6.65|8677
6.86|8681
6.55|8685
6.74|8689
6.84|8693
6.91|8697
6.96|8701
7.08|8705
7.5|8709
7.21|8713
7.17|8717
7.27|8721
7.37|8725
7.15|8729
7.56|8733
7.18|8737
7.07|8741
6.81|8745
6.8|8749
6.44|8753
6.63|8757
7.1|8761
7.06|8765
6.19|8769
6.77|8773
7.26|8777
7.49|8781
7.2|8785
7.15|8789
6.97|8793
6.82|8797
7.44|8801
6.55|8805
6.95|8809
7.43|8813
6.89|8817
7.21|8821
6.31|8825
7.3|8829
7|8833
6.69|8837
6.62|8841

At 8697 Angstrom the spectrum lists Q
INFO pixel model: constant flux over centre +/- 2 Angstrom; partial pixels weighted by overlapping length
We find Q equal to 6.91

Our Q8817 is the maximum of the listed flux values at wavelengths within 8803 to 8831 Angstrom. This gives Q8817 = 7.43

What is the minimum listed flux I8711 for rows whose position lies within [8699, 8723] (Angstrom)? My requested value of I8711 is 6.96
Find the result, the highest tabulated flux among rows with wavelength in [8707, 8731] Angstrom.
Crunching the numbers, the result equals 7.5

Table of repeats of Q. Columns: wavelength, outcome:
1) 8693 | 6.84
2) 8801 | 7.44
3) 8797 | 6.82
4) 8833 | 7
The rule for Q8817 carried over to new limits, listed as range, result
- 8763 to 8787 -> 7.49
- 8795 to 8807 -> 7.44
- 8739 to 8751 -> 7.07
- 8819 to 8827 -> 7.21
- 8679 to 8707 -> 7.08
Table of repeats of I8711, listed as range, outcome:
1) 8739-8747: 6.81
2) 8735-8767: 6.44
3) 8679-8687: 6.55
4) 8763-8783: 6.19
